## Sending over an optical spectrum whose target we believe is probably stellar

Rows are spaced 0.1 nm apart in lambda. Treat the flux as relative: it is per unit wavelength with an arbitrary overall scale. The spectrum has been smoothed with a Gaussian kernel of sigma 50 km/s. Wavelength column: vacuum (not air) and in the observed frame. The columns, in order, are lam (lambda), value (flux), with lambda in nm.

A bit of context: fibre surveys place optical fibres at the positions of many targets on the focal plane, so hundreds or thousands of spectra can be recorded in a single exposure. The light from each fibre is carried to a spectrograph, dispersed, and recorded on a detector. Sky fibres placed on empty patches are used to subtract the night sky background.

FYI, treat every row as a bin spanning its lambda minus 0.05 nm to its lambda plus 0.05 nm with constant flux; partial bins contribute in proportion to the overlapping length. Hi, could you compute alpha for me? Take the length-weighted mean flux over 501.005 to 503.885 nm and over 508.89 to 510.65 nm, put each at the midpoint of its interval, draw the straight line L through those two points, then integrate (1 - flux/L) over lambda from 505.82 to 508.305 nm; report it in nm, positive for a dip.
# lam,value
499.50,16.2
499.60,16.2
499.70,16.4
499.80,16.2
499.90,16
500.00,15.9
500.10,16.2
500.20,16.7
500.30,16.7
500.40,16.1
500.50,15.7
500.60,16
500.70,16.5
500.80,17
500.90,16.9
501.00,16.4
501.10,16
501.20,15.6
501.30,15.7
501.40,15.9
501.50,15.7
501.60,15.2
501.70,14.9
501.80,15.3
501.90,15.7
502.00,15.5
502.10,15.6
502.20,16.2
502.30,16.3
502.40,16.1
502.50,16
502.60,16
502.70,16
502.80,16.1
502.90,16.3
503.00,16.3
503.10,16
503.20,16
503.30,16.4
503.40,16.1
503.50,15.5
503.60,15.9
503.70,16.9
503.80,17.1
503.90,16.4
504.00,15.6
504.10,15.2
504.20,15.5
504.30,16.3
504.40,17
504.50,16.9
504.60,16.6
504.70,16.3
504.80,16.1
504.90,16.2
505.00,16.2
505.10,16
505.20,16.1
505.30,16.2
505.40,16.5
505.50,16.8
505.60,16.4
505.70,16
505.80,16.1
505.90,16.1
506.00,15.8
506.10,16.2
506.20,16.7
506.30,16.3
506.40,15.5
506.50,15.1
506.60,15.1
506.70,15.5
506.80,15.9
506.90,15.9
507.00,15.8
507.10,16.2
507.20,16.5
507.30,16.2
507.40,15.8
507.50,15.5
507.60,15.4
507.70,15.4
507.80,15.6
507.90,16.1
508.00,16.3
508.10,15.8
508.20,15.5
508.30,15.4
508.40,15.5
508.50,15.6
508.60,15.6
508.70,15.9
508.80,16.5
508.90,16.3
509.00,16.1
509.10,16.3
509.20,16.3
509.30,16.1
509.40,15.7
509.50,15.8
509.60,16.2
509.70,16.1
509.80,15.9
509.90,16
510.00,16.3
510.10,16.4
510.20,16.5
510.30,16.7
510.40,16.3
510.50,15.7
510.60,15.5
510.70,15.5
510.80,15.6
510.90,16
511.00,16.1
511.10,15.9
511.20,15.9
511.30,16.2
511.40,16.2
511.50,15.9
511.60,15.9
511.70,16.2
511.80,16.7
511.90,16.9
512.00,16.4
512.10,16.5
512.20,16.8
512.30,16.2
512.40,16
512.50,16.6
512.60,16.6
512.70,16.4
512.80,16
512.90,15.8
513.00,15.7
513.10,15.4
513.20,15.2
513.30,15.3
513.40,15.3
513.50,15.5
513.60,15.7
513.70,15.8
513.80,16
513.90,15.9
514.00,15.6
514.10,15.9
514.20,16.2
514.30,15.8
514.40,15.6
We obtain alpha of 0.03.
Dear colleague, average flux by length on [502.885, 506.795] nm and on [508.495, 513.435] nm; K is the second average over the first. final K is 1.0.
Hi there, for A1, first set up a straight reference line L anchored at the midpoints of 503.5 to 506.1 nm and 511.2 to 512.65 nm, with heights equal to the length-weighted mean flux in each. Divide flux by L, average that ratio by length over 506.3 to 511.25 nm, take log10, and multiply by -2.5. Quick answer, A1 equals 0.027 mag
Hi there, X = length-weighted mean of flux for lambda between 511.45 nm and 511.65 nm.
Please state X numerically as 15.9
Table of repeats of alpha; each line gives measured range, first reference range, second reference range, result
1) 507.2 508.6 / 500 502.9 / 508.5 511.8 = 0.03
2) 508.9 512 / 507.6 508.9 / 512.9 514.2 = -0.08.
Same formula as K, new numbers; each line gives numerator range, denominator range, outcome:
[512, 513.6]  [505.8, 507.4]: 1.00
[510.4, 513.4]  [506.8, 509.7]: 1.01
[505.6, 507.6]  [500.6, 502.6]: 1.00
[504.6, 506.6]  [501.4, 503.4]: 1.02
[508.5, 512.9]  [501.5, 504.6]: 1.01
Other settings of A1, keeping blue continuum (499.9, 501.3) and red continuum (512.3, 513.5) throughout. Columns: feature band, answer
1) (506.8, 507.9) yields 0.01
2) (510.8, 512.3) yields -0.02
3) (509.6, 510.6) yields -0.02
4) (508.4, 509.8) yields 0.00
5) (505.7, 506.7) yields 0.01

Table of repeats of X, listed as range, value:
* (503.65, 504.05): 16.5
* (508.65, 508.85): 16.2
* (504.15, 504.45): 16.3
